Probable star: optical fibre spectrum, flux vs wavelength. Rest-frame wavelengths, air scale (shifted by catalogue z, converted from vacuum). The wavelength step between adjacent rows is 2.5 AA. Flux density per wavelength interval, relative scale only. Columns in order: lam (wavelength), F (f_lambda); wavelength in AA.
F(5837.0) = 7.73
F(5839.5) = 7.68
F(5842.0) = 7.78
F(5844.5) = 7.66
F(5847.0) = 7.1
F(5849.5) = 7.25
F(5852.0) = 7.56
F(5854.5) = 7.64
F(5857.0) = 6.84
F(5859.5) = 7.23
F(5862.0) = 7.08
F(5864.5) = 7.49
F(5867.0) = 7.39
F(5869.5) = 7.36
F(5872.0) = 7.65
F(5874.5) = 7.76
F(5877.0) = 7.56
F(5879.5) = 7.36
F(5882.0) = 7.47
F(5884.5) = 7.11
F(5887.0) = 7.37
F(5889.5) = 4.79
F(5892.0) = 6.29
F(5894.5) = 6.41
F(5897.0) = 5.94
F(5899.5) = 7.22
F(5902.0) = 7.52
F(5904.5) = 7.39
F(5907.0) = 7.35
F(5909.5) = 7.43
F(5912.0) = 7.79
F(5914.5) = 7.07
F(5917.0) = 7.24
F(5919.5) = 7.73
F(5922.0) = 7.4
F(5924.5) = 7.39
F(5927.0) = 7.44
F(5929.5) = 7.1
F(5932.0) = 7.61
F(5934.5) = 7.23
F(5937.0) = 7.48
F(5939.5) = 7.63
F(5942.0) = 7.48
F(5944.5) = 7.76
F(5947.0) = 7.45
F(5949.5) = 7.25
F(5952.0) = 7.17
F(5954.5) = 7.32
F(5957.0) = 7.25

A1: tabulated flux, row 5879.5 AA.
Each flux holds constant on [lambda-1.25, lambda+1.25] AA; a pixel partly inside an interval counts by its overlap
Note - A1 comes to 7.36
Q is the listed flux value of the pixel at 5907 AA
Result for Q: 7.35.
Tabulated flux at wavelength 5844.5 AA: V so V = 7.66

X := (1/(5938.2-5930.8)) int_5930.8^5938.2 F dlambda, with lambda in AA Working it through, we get 7.44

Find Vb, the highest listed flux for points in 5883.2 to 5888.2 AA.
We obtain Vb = 7.37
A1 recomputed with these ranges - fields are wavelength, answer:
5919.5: 7.73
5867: 7.39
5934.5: 7.23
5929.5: 7.1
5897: 5.94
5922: 7.4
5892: 6.29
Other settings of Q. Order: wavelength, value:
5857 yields 6.84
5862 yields 7.08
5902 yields 7.52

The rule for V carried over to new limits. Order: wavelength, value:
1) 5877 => 7.56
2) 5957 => 7.25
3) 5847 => 7.1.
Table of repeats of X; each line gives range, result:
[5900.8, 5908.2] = 7.42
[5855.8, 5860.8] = 7.04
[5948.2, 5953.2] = 7.21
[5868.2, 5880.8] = 7.54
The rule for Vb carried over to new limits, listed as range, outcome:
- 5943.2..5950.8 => 7.76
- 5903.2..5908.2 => 7.39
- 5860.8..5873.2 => 7.65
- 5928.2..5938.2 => 7.61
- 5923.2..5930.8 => 7.44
